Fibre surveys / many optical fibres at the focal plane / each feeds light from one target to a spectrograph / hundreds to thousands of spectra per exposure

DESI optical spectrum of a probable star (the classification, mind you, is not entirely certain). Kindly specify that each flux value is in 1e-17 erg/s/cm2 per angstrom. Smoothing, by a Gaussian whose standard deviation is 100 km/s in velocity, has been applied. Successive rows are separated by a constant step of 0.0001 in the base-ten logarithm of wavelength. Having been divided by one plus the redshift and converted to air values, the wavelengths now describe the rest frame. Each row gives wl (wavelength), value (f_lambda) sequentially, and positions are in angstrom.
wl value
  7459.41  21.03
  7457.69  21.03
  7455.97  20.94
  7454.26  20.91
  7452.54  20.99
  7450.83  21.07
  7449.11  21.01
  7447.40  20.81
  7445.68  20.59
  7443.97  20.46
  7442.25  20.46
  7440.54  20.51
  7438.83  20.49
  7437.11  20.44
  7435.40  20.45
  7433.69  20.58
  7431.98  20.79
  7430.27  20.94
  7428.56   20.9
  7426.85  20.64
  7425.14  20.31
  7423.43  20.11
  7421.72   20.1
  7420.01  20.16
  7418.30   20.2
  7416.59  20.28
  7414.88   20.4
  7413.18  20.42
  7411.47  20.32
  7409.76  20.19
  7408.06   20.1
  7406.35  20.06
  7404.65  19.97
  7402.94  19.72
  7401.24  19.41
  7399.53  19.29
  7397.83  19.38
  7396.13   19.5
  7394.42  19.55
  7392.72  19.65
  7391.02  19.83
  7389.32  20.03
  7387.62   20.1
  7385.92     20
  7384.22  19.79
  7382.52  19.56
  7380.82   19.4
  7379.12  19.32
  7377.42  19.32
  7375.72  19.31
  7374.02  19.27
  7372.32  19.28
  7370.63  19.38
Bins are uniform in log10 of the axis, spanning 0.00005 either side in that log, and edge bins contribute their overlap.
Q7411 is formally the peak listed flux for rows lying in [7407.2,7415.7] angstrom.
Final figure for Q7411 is 20.42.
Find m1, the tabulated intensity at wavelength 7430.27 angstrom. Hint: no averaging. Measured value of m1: 20.94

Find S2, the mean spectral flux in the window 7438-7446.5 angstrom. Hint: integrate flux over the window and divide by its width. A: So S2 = 20.5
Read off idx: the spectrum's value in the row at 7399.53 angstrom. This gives 19.29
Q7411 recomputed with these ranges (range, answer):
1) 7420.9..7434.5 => 20.94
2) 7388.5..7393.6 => 20.03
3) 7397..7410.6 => 20.19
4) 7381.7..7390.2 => 20.1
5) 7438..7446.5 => 20.59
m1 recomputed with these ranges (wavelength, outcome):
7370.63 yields 19.38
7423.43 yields 20.11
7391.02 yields 19.83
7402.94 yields 19.72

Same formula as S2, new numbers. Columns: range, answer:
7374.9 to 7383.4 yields 19.4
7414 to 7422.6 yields 20.2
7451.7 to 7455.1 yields 20.9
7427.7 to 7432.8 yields 20.9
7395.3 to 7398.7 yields 19.5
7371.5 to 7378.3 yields 19.3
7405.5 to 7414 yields 20.2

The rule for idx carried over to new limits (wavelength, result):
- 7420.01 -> 20.16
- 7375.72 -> 19.31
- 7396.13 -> 19.5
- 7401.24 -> 19.41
